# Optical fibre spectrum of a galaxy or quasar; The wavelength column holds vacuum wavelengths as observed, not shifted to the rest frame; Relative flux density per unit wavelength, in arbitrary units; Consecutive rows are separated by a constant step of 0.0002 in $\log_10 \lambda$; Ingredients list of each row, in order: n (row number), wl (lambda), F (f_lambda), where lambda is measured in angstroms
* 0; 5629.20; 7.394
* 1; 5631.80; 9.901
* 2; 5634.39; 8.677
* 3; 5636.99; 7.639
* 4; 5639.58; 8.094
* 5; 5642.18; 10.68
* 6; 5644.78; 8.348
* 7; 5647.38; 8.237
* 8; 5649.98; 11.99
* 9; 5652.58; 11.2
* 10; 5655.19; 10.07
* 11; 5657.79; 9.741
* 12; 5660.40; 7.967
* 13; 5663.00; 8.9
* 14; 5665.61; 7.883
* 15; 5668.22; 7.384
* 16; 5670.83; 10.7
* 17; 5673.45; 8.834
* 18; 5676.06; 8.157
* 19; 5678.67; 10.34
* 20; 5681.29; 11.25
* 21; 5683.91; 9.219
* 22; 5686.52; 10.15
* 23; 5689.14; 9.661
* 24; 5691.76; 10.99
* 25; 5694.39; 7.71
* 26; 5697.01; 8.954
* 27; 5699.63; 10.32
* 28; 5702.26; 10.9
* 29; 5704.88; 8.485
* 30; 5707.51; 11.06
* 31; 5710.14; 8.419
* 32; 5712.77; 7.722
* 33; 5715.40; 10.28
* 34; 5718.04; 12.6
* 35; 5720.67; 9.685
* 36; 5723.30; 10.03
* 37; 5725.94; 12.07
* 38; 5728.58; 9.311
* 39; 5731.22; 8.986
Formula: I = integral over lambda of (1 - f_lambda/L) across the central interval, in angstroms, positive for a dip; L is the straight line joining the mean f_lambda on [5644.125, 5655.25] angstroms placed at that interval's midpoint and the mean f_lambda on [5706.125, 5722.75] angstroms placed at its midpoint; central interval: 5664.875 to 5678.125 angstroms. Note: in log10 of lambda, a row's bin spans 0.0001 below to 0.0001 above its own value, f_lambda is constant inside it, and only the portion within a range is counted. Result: 1.7 angstroms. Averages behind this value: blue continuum 10.1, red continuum 9.96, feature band 8.72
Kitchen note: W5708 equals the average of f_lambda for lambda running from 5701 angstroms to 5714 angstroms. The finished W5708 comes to 9.32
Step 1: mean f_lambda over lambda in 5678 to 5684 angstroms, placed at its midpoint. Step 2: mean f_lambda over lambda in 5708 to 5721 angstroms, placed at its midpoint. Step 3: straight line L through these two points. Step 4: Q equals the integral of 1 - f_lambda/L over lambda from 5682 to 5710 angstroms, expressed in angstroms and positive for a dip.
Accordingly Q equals 1.3 angstroms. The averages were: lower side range 10.5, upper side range 9.83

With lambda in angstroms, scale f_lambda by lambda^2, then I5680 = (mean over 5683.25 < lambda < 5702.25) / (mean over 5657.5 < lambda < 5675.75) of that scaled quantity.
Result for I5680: 1.1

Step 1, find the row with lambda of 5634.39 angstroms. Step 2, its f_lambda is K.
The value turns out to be 8.677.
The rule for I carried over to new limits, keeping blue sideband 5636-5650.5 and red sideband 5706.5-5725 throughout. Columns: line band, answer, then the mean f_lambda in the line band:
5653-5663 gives -0.2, 9.39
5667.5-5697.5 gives 0.2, 9.5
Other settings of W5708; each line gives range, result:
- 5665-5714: 9.4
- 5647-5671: 9.39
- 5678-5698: 9.78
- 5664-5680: 8.88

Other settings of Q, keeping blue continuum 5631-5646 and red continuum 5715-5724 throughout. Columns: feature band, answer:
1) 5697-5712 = 1.01 angstroms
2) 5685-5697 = 0.62 angstroms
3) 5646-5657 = -1.40 angstroms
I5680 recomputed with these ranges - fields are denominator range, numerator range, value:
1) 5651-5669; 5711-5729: 1.15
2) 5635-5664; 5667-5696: 1.03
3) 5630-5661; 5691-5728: 1.08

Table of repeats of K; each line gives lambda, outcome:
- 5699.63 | 10.32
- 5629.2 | 7.394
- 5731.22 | 8.986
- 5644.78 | 8.348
